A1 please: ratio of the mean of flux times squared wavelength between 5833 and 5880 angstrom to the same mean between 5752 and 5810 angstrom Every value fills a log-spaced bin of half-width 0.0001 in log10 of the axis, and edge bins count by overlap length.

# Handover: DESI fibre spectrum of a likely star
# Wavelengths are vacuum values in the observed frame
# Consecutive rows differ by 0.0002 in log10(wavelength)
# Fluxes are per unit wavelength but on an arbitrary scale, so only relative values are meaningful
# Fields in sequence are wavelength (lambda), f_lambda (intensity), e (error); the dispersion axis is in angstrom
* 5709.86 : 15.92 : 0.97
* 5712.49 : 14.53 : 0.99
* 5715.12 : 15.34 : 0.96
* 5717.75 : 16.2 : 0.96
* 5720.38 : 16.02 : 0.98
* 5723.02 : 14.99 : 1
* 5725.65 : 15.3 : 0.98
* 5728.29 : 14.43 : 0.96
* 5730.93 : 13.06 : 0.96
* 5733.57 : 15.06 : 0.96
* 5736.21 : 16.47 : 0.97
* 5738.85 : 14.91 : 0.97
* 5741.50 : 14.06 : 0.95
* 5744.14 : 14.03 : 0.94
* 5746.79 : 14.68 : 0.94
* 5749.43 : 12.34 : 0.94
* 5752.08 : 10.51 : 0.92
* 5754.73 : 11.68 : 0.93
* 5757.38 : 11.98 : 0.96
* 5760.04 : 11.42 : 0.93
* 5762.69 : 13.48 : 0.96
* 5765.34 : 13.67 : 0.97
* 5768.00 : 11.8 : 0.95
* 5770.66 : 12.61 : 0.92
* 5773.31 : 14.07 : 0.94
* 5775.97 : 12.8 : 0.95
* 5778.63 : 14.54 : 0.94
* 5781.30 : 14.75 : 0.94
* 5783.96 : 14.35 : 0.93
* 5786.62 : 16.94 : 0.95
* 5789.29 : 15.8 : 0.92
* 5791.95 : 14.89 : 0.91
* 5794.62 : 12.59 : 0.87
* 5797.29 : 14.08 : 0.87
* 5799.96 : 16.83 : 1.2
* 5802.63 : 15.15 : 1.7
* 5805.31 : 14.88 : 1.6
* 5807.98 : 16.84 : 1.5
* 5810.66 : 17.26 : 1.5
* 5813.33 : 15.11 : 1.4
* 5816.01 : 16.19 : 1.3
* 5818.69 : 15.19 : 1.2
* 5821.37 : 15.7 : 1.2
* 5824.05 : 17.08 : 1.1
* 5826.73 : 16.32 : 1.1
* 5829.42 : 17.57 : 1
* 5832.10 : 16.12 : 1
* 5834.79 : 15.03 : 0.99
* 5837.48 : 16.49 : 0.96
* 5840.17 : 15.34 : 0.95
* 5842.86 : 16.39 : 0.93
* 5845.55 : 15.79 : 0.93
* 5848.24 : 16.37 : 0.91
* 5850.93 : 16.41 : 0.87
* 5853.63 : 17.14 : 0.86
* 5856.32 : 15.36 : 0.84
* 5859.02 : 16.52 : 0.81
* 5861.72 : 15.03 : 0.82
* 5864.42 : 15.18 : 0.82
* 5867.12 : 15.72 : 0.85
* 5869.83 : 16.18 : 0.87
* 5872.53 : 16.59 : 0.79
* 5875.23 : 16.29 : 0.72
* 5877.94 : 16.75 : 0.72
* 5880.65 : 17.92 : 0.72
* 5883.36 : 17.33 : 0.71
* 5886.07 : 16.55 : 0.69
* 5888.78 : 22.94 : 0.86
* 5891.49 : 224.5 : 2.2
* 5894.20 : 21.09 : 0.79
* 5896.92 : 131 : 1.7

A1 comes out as 1.18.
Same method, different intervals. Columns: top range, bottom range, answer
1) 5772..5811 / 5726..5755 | 1.10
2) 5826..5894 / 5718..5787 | 1.88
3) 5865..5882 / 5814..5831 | 1.03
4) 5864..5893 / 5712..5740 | 2.56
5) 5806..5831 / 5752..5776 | 1.33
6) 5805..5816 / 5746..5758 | 1.36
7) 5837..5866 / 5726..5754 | 1.19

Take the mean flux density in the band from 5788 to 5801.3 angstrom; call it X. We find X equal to 14.8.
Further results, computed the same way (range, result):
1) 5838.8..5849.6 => 16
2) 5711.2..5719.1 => 15.4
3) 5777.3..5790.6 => 15.3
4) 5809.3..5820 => 15.9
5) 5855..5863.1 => 15.6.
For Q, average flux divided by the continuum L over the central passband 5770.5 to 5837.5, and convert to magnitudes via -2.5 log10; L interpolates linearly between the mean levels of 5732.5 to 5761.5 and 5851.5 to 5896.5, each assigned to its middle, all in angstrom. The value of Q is 0.36 mag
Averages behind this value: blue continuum 13.4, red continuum 32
